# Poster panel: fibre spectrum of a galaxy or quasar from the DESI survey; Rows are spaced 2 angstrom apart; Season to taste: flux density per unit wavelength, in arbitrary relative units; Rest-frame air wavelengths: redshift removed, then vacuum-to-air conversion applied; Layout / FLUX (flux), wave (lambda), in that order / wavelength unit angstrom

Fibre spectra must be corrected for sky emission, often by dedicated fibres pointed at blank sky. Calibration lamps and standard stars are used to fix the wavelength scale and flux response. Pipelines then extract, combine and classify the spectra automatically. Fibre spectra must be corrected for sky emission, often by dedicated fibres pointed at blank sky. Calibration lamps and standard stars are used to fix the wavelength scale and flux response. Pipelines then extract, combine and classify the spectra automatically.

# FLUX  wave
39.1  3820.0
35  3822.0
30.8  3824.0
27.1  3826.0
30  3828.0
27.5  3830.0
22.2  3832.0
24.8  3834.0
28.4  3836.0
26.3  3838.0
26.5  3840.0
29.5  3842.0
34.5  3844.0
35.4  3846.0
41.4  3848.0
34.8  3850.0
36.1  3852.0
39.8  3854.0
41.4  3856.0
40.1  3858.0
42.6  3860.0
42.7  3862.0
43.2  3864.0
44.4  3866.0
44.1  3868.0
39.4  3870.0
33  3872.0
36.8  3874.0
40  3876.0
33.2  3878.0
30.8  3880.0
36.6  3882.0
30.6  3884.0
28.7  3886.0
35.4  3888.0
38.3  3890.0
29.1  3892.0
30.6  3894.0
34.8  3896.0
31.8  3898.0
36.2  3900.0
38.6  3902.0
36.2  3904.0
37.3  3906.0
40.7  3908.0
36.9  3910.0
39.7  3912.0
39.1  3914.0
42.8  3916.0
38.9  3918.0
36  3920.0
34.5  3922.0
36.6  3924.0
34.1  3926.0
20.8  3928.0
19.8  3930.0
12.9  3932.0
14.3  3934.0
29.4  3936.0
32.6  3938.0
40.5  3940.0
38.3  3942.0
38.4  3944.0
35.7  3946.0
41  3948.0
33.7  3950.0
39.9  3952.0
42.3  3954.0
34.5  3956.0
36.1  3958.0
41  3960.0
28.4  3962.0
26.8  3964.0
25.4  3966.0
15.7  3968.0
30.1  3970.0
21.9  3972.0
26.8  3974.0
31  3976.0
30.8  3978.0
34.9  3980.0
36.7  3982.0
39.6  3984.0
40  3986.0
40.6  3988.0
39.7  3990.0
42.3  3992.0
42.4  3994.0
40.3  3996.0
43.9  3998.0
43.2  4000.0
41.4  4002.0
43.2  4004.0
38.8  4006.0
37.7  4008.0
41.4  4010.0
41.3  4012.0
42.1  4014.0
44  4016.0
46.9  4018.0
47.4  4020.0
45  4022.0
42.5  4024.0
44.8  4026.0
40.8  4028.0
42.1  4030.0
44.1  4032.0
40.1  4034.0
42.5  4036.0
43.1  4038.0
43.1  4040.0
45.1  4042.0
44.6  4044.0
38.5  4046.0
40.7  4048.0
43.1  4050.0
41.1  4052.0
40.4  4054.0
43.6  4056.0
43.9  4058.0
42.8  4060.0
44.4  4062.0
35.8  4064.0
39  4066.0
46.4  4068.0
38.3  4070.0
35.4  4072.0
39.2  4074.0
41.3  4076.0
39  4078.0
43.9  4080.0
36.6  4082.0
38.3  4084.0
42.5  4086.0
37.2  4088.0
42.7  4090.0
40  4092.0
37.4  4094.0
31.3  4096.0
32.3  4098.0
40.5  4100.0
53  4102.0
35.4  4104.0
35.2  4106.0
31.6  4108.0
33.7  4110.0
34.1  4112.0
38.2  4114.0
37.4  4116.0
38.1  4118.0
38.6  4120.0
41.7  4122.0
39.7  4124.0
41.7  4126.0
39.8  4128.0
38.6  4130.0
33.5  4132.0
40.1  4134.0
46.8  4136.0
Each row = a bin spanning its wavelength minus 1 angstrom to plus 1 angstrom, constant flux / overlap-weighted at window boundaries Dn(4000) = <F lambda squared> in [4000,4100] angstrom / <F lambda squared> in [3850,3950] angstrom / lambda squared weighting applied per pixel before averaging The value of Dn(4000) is 1.26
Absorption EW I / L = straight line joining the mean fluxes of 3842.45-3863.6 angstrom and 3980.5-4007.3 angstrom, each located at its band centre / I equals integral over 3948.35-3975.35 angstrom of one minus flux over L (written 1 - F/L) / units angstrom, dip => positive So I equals 6.1 angstrom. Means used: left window 38.8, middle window 31.2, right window 40.8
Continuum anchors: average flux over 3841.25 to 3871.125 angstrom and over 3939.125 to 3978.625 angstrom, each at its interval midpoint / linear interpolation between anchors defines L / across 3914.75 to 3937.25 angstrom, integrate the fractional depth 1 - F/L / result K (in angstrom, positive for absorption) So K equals 3.7 angstrom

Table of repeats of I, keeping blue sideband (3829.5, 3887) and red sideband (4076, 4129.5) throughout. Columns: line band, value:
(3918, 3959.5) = 3.9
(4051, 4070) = -1.9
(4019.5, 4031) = -1.9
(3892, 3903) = 0.5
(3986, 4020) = -4.4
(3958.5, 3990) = 4.3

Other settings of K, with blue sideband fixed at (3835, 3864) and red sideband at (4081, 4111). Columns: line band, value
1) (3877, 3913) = 1.5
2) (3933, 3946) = 1.5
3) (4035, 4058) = -3.0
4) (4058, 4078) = -1.5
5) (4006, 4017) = -1.1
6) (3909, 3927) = -0.6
